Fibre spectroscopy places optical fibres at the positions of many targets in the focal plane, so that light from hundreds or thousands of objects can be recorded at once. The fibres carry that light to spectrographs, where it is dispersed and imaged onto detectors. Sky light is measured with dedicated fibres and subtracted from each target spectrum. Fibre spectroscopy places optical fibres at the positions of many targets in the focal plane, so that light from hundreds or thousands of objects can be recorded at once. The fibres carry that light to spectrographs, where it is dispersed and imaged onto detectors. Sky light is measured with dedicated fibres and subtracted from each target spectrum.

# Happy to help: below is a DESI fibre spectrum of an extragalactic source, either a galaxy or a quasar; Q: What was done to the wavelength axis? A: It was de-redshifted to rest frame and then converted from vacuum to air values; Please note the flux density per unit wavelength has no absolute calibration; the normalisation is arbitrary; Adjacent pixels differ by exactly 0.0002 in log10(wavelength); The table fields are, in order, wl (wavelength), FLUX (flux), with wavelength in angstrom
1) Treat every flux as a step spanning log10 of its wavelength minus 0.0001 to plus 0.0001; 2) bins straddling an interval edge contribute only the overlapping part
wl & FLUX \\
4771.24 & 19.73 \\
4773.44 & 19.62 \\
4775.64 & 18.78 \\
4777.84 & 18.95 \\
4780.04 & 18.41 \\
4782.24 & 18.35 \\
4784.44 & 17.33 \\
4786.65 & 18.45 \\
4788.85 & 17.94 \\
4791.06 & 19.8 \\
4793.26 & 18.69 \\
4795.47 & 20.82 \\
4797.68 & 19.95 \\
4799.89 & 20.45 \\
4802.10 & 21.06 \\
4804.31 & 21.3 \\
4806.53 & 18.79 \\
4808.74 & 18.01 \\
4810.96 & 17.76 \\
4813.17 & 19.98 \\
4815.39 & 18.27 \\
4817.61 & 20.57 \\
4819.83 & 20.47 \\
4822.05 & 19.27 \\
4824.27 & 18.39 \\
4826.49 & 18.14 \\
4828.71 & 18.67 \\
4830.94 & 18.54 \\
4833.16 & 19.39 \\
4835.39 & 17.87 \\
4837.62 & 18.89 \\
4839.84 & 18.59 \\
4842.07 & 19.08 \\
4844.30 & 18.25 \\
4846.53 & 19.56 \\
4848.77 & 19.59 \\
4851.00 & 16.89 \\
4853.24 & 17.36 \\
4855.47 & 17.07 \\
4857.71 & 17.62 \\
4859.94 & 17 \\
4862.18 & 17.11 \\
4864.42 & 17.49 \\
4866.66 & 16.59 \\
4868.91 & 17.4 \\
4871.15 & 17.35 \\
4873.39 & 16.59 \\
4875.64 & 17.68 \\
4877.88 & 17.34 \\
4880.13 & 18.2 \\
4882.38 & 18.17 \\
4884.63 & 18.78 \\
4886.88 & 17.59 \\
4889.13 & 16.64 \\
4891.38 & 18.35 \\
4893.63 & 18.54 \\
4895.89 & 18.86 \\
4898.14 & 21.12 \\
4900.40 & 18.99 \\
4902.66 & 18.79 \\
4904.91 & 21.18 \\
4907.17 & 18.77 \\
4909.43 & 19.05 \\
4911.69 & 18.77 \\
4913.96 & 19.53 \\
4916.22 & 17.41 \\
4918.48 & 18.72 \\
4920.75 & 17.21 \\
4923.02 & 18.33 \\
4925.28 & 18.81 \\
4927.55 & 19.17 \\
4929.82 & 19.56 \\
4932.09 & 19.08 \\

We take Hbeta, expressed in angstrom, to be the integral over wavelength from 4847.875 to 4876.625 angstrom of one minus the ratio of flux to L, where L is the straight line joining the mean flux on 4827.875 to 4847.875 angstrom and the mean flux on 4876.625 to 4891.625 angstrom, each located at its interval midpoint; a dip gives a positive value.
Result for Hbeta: 1.5 angstrom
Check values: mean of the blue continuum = 18.8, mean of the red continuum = 17.8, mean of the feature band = 17.3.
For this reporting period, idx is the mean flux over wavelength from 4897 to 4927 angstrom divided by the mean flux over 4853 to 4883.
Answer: 1.09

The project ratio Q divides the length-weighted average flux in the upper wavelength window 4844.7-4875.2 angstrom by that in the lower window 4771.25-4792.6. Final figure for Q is 0.94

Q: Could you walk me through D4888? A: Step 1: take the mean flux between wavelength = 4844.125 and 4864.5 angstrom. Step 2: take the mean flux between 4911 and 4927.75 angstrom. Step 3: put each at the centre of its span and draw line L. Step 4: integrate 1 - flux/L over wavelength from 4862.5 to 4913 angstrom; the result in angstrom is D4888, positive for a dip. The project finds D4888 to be -0.4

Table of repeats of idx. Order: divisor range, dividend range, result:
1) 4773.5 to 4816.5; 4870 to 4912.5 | 0.97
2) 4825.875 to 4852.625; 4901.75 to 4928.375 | 1.01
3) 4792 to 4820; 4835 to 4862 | 0.92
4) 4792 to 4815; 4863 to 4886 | 0.89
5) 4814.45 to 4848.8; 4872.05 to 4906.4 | 0.97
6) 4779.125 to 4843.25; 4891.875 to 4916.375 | 1.01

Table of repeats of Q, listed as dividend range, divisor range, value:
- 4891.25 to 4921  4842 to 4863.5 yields 1.06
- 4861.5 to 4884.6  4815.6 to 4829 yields 0.91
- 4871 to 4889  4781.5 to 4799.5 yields 0.93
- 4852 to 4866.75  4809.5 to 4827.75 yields 0.90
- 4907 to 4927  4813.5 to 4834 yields 0.97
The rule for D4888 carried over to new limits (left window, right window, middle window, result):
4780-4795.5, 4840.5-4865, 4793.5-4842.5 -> -2.6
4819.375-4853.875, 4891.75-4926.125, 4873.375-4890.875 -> 1.0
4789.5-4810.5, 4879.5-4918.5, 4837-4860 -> 1.3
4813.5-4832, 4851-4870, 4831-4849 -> -0.6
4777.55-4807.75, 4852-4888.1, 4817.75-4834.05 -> -0.5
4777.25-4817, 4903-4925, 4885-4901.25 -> 0.2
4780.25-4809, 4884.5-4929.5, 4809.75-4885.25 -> 3.3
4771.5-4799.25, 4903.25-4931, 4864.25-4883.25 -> 1.5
